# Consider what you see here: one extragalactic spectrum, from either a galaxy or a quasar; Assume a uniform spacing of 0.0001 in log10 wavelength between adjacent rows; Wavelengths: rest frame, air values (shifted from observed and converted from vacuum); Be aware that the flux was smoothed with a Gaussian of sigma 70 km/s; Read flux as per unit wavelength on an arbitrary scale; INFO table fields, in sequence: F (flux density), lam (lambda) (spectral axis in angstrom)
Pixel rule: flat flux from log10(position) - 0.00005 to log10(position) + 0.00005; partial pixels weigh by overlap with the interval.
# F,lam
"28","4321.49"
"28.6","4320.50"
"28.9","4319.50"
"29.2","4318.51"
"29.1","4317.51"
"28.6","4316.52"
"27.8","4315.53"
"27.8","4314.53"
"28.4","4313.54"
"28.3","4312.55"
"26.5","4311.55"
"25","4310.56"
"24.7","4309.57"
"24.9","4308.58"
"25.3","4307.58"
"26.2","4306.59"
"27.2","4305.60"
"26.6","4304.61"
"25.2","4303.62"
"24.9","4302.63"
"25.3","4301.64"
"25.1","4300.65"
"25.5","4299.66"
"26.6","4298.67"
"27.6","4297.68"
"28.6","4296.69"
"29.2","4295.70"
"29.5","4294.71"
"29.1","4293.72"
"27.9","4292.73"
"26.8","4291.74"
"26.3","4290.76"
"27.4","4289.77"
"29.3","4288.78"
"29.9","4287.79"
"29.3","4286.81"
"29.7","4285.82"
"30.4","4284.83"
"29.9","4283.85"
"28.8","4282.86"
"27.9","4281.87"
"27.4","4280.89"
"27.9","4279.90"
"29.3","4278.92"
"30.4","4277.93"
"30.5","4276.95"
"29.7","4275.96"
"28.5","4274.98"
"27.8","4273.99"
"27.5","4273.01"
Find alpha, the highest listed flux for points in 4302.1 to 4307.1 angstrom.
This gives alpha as 27.2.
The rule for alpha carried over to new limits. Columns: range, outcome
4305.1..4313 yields 28.3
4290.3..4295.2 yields 29.5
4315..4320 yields 29.2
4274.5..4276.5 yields 29.7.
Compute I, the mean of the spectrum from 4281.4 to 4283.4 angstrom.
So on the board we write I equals 28.3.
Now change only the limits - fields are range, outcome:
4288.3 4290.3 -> 28.2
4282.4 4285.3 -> 29.7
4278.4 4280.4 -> 28.6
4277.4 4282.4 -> 28.6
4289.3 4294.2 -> 27.5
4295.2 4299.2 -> 28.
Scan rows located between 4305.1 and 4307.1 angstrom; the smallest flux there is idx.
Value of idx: 26.2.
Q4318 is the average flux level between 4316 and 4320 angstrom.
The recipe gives 29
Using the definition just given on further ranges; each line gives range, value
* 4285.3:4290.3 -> 29.1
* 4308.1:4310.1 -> 24.9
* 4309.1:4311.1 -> 25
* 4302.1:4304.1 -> 25.1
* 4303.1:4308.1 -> 26.1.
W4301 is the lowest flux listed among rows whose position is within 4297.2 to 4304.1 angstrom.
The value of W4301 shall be 24.9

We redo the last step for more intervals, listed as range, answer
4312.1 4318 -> 27.8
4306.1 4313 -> 24.7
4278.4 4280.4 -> 27.9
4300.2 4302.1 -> 25.1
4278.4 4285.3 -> 27.4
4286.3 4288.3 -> 29.3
